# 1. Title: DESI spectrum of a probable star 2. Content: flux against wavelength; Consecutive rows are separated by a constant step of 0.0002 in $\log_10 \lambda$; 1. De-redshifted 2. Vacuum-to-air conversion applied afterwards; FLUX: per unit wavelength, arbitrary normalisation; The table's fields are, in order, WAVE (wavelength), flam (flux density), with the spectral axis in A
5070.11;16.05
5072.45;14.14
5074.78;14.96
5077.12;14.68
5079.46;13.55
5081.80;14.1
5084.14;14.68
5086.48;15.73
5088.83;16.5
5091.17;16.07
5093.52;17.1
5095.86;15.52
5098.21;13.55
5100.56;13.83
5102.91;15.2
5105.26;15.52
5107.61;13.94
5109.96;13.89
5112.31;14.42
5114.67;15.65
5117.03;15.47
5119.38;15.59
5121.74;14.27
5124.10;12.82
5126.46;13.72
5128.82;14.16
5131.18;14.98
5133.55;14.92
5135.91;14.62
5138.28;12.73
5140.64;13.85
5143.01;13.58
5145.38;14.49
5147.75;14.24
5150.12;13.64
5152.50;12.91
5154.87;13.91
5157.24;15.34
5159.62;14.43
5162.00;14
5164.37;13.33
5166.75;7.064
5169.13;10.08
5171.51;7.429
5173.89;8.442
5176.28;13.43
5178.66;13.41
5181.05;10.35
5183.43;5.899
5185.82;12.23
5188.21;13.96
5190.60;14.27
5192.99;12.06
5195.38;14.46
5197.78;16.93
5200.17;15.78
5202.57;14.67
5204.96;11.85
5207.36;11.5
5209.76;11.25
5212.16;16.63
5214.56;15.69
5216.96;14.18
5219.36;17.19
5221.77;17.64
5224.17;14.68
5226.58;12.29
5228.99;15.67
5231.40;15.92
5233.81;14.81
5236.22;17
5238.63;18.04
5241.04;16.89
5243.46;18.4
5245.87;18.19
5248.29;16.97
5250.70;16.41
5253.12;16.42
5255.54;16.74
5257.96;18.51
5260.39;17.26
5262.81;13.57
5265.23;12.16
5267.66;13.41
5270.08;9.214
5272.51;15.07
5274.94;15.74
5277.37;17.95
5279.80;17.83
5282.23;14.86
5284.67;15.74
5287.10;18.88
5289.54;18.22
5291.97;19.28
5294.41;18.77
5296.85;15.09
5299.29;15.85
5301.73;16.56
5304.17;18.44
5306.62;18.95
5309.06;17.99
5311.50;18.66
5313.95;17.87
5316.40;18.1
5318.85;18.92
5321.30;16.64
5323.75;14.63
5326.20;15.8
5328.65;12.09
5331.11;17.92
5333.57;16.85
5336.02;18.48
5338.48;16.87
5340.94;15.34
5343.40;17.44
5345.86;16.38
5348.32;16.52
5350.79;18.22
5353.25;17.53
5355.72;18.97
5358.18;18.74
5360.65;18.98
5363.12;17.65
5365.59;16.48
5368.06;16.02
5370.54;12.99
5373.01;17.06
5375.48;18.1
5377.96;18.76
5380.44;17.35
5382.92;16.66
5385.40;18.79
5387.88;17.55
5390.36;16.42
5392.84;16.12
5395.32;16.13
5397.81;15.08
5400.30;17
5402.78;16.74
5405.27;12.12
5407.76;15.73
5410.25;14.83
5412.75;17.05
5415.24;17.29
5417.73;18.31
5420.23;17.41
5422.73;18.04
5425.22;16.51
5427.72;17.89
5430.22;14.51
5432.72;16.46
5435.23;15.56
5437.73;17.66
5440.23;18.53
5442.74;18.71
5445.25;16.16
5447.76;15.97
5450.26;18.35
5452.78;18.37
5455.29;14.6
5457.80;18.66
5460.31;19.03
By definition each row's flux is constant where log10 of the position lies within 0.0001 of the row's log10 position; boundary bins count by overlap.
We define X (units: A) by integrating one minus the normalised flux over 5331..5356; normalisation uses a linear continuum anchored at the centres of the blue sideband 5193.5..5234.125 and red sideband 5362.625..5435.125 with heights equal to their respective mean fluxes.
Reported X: -1.9 A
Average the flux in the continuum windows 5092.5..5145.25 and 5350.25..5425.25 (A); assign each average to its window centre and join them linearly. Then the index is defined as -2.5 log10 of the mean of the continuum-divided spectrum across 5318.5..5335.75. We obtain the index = 0.02 mag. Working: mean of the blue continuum 14.5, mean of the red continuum 16.9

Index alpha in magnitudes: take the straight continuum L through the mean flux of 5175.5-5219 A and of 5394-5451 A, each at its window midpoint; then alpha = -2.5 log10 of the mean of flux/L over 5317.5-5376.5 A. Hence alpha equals -0.09 mag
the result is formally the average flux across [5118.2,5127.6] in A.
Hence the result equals 14.1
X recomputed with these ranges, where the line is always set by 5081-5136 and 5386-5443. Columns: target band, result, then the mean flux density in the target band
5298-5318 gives -2.3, 17.8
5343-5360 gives -1.6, 17.7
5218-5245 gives -1.2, 16.2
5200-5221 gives 1.5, 14.3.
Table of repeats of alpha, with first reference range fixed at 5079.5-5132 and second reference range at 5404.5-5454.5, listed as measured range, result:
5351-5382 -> -0.06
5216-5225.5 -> -0.03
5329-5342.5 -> -0.04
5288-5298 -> -0.12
